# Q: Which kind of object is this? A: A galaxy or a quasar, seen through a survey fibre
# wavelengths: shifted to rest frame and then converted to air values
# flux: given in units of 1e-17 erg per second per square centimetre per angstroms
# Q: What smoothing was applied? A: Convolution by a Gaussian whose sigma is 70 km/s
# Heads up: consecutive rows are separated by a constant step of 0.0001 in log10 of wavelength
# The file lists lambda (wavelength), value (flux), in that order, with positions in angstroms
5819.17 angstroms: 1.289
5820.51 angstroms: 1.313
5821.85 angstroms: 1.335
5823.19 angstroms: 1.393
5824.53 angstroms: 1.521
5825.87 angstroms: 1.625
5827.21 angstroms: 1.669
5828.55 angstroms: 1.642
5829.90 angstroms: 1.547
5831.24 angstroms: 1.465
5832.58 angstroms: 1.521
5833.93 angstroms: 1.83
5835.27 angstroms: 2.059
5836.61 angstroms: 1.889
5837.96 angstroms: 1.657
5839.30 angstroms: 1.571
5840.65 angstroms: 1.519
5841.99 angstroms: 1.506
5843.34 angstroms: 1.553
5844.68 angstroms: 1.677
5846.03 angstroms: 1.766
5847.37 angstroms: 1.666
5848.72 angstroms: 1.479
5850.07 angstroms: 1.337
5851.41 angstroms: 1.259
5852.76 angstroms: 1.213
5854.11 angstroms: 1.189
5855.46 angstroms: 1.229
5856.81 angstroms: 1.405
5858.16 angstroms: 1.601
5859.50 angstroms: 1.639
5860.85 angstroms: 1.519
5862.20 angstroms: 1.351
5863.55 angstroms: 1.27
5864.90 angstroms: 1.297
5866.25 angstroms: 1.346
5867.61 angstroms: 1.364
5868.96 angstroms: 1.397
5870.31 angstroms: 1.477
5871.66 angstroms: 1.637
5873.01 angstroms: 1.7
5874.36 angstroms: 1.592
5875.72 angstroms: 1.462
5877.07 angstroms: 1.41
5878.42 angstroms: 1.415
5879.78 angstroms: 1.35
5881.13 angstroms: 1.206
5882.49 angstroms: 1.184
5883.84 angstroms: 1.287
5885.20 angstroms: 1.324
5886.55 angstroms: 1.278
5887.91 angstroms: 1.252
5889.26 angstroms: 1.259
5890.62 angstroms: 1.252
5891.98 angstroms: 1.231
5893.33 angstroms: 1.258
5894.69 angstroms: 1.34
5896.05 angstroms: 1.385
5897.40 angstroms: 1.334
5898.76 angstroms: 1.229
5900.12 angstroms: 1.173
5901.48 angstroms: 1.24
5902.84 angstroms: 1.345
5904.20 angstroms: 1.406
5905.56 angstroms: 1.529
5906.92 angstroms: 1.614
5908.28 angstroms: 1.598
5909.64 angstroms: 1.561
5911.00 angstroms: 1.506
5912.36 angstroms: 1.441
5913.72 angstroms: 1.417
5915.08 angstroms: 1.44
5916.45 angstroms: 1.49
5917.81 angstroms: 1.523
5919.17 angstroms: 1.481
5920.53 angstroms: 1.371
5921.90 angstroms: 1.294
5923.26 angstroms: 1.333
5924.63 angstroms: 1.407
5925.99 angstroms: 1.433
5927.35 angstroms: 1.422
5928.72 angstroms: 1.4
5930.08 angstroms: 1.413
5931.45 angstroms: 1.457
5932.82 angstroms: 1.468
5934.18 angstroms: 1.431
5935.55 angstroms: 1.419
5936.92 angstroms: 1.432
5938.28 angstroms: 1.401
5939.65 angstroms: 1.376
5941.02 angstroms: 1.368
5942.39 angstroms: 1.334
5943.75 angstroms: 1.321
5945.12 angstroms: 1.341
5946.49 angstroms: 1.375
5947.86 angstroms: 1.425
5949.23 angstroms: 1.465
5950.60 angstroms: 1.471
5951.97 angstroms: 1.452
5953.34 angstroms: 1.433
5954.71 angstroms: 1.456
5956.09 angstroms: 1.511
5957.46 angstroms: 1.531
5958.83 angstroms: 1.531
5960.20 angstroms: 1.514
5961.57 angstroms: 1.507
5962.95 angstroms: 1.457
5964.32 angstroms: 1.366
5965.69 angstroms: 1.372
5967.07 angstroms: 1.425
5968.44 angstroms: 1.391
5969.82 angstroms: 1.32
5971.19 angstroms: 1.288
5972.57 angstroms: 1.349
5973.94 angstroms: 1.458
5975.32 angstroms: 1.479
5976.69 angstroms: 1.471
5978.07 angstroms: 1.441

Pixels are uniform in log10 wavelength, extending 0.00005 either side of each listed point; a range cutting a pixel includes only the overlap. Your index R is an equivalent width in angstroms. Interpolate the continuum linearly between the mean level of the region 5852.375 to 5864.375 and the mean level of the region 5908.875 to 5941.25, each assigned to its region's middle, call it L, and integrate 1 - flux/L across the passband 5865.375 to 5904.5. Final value 1.47 angstroms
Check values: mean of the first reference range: 1.38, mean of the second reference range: 1.43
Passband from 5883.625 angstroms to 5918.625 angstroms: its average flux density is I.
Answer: 1.38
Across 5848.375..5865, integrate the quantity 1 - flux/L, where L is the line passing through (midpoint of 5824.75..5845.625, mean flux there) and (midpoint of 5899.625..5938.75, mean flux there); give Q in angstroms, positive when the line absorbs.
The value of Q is 2.3 angstroms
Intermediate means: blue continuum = 1.65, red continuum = 1.43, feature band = 1.37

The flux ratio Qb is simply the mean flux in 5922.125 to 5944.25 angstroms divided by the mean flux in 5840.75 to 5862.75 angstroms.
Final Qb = 1.0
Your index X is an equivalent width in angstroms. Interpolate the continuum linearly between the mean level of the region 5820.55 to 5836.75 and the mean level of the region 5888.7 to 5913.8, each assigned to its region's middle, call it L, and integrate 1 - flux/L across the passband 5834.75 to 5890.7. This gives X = 1.9 angstroms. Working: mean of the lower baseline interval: 1.6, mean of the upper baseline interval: 1.37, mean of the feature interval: 1.45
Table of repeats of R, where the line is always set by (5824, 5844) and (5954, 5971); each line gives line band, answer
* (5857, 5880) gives 1.8 angstroms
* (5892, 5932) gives 3.0 angstroms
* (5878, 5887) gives 1.6 angstroms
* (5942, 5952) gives 0.5 angstroms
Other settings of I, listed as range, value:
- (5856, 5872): 1.44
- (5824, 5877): 1.52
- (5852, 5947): 1.39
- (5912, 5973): 1.42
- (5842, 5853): 1.51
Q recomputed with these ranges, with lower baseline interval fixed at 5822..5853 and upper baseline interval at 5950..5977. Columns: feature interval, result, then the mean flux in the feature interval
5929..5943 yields 0.57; 1.41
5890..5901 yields 1.75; 1.27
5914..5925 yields 0.53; 1.42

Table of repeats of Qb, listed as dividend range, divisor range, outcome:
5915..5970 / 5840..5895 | 1.02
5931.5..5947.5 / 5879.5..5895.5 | 1.10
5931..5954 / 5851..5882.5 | 1.01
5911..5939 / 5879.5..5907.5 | 1.09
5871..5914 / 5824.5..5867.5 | 0.91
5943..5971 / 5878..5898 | 1.11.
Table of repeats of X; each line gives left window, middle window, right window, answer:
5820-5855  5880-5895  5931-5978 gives 2.3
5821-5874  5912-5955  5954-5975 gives 1.2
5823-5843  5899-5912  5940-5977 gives 0.7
